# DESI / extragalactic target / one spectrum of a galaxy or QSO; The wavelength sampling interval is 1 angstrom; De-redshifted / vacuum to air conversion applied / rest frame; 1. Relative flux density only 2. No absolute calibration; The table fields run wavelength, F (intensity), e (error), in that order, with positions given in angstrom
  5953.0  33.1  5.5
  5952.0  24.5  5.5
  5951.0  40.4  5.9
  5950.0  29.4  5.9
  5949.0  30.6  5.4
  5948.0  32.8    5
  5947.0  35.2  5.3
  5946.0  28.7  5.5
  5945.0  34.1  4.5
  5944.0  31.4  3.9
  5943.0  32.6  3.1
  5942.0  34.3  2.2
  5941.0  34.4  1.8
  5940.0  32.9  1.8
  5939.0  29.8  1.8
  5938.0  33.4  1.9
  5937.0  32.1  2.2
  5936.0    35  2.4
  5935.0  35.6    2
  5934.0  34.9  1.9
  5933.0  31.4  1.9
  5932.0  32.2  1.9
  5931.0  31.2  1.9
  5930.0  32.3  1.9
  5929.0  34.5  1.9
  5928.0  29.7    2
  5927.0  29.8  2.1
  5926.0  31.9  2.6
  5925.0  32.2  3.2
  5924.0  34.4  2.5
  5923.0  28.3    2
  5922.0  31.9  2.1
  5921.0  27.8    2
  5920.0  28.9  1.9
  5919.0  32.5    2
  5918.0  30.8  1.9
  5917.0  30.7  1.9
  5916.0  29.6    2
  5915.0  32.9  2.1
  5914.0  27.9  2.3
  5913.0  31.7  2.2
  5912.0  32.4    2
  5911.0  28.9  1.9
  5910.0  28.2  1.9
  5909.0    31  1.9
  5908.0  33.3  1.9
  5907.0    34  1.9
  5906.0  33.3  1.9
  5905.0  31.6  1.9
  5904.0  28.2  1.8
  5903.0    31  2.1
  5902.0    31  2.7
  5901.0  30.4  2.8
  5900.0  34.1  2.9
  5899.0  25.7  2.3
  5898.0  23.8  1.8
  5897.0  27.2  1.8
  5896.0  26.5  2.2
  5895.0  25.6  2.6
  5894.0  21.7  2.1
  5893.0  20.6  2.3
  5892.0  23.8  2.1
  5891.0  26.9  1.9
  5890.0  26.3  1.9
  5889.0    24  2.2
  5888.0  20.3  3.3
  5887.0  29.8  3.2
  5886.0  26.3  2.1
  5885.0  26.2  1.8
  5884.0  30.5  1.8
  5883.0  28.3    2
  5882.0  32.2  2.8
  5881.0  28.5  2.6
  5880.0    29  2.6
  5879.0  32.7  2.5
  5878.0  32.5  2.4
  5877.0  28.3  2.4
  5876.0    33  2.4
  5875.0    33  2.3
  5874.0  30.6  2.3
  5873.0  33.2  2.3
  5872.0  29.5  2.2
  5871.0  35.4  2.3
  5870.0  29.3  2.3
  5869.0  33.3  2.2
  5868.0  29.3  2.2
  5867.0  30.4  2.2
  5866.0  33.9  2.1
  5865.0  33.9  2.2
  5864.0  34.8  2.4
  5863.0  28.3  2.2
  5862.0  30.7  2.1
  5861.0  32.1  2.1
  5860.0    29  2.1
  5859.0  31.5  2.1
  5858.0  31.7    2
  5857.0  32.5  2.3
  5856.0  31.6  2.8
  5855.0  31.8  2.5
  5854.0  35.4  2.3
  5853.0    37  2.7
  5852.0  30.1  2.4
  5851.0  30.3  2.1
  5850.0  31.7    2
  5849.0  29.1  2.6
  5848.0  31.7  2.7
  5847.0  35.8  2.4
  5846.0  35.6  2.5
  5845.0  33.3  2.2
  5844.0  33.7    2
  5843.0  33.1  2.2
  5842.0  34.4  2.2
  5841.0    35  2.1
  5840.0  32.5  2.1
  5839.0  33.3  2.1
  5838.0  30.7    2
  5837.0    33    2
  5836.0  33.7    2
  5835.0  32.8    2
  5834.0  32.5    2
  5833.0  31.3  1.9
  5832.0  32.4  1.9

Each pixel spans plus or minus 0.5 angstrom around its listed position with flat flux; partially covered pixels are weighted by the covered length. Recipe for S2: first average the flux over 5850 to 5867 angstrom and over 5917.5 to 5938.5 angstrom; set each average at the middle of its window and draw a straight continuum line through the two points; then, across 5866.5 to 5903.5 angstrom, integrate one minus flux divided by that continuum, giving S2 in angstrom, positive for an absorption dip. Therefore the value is 3.9 angstrom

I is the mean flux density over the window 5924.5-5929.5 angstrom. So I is 31.6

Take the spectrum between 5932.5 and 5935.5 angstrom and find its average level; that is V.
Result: 34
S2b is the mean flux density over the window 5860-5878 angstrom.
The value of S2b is 31.7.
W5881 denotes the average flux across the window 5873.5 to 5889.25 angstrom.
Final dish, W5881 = 29.2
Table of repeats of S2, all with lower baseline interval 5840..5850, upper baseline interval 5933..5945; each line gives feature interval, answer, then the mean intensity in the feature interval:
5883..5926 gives 5.7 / 28.9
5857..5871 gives 0.7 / 31.6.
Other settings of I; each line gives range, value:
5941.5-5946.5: 32.2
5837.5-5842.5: 33.2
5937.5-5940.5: 32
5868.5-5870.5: 31.3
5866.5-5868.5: 29.9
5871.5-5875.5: 31.6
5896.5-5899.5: 25.6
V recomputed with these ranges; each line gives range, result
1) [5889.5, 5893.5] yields 24.4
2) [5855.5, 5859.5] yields 31.8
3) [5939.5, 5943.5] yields 33.5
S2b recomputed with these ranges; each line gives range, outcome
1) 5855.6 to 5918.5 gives 29.8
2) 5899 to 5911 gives 31.1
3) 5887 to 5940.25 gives 29.9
